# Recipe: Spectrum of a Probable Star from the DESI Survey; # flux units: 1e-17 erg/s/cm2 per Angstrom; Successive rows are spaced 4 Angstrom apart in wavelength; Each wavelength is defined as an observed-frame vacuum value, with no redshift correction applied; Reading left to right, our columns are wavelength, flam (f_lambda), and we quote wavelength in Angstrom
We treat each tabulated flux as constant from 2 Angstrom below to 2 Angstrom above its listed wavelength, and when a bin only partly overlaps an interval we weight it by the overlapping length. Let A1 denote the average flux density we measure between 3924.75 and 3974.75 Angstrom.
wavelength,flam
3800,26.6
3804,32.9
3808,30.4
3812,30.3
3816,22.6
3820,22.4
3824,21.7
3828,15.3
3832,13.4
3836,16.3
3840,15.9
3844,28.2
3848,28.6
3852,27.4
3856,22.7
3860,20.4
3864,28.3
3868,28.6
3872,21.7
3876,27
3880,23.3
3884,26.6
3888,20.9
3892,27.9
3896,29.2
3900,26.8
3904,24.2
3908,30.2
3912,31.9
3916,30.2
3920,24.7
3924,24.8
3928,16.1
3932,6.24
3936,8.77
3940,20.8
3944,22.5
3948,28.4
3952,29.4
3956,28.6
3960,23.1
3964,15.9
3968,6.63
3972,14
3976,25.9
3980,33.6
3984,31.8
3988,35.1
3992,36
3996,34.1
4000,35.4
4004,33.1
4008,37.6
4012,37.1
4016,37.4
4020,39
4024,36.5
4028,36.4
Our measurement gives 18.6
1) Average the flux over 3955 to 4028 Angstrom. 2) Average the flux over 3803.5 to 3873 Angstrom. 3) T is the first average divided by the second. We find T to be 1.28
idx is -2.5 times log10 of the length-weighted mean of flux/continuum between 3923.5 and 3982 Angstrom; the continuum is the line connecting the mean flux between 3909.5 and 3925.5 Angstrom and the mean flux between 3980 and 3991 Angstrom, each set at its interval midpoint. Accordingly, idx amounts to 0.47 mag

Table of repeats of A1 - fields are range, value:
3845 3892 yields 25.2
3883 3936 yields 24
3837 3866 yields 24.2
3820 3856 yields 21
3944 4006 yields 27.2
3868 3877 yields 25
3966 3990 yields 24.5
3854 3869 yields 24.8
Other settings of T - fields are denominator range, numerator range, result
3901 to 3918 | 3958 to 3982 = 0.68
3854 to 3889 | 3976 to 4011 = 1.40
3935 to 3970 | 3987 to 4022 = 1.74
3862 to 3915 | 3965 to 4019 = 1.14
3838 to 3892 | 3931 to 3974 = 0.76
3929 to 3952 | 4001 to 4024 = 2.00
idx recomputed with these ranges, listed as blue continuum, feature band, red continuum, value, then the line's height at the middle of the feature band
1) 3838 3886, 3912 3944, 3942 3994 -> 0.260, 25.2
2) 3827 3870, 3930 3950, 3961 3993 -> 0.349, 23.9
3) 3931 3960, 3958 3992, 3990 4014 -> 0.217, 28.8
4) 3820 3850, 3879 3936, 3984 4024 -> 0.112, 26.9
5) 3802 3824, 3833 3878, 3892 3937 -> 0.076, 25.7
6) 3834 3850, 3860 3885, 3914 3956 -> -0.157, 22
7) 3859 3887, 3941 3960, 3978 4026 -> 0.187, 31.4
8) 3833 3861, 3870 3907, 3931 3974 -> -0.204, 21.1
